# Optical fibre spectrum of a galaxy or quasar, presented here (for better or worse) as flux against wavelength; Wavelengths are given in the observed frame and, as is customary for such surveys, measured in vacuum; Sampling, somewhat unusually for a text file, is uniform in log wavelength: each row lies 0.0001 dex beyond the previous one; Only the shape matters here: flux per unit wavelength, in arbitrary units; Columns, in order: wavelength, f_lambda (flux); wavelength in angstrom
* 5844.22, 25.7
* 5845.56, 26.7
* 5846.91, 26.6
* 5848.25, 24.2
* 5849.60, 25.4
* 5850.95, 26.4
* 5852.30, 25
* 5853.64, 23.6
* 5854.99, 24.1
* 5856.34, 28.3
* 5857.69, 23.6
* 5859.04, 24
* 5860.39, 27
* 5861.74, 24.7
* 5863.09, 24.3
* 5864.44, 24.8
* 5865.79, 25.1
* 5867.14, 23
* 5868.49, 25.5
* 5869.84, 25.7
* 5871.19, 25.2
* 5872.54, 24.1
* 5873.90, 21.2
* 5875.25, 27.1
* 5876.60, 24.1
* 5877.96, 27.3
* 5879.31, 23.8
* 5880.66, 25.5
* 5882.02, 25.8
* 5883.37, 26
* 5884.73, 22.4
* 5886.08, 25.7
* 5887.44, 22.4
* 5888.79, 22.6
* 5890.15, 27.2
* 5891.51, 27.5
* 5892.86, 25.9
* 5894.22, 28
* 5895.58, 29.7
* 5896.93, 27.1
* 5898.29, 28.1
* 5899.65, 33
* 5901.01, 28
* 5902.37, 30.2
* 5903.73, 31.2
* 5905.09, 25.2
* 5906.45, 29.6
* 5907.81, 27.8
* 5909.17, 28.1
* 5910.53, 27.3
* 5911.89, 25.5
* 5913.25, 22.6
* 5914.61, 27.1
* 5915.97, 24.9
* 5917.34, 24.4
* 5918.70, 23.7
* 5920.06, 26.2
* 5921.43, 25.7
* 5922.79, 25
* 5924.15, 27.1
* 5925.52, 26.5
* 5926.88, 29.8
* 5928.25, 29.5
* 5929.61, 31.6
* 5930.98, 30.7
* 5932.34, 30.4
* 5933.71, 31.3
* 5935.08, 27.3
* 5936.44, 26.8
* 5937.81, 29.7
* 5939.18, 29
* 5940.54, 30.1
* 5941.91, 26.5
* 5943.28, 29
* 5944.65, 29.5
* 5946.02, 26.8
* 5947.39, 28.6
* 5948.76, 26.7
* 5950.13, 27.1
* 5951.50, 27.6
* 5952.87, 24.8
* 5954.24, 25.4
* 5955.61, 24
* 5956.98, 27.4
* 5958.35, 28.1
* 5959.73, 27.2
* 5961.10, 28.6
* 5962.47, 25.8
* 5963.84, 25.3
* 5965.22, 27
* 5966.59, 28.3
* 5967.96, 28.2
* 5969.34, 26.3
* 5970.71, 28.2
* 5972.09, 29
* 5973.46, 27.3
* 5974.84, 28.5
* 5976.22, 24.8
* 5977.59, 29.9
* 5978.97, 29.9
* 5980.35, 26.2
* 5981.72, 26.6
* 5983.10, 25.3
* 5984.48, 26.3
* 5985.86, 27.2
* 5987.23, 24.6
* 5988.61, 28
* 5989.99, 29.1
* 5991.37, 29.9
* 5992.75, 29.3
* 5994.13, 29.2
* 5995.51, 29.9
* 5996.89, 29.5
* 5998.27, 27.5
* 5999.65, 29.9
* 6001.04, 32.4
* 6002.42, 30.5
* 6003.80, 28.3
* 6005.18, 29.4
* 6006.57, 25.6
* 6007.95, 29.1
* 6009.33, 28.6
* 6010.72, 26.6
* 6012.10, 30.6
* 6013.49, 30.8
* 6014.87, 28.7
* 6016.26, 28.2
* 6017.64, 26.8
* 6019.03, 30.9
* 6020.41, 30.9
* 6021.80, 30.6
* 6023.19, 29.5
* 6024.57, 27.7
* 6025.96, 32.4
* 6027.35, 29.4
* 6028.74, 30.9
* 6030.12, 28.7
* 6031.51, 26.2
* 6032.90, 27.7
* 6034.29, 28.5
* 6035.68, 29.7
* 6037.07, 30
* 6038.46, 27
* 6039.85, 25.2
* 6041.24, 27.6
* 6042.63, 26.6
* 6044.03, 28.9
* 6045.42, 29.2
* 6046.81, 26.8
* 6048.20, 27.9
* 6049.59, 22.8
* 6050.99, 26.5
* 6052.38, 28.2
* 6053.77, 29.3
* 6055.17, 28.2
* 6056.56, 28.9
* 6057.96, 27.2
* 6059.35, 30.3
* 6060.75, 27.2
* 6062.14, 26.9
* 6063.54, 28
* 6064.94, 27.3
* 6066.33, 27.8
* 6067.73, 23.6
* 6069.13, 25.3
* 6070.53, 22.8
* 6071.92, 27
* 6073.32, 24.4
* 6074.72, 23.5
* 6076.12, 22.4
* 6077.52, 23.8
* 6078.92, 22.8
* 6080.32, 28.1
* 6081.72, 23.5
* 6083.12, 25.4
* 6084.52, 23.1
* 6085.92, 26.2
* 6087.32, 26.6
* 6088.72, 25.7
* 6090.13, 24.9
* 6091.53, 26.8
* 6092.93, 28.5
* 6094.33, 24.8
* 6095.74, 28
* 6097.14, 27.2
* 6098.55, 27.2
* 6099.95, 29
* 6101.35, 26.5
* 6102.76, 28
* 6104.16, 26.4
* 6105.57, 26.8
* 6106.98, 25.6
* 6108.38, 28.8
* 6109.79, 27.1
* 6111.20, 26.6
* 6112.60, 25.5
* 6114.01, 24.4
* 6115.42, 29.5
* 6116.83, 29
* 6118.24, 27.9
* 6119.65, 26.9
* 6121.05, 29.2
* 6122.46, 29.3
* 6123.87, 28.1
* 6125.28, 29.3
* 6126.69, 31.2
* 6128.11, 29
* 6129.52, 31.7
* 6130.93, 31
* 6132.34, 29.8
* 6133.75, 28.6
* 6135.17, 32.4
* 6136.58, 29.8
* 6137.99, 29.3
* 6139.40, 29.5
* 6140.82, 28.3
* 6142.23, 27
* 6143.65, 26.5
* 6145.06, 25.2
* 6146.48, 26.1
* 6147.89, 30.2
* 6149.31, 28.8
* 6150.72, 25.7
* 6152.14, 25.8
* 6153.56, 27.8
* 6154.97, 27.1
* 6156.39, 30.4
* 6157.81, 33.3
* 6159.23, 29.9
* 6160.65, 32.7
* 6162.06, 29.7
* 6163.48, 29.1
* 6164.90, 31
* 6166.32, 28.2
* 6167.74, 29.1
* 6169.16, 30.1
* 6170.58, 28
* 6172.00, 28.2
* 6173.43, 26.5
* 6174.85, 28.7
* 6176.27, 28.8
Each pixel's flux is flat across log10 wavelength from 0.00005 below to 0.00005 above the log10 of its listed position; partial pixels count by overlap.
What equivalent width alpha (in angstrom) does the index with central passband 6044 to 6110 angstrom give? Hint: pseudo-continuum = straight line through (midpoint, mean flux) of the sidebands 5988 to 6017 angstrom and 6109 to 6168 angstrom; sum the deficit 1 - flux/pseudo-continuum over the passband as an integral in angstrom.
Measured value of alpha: 5.6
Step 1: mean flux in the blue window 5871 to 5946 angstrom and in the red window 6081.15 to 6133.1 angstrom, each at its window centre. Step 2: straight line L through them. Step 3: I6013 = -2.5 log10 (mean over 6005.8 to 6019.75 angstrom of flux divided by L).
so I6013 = -0.05 mag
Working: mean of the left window 27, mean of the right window 27.4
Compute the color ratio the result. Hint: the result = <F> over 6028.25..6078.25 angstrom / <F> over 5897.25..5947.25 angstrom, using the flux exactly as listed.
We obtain 0.97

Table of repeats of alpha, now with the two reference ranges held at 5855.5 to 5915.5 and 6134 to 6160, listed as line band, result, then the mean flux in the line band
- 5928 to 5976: -2.1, 27.9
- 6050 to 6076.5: 1.1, 26.6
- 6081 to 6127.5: 1.7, 27.1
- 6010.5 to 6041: -1.8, 29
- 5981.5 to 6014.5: -1.7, 28.5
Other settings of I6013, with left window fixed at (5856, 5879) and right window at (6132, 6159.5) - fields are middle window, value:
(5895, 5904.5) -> -0.17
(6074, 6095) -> 0.11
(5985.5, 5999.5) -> -0.08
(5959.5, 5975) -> -0.05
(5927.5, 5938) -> -0.15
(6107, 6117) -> 0.04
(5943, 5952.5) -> -0.07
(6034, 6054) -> -0.01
